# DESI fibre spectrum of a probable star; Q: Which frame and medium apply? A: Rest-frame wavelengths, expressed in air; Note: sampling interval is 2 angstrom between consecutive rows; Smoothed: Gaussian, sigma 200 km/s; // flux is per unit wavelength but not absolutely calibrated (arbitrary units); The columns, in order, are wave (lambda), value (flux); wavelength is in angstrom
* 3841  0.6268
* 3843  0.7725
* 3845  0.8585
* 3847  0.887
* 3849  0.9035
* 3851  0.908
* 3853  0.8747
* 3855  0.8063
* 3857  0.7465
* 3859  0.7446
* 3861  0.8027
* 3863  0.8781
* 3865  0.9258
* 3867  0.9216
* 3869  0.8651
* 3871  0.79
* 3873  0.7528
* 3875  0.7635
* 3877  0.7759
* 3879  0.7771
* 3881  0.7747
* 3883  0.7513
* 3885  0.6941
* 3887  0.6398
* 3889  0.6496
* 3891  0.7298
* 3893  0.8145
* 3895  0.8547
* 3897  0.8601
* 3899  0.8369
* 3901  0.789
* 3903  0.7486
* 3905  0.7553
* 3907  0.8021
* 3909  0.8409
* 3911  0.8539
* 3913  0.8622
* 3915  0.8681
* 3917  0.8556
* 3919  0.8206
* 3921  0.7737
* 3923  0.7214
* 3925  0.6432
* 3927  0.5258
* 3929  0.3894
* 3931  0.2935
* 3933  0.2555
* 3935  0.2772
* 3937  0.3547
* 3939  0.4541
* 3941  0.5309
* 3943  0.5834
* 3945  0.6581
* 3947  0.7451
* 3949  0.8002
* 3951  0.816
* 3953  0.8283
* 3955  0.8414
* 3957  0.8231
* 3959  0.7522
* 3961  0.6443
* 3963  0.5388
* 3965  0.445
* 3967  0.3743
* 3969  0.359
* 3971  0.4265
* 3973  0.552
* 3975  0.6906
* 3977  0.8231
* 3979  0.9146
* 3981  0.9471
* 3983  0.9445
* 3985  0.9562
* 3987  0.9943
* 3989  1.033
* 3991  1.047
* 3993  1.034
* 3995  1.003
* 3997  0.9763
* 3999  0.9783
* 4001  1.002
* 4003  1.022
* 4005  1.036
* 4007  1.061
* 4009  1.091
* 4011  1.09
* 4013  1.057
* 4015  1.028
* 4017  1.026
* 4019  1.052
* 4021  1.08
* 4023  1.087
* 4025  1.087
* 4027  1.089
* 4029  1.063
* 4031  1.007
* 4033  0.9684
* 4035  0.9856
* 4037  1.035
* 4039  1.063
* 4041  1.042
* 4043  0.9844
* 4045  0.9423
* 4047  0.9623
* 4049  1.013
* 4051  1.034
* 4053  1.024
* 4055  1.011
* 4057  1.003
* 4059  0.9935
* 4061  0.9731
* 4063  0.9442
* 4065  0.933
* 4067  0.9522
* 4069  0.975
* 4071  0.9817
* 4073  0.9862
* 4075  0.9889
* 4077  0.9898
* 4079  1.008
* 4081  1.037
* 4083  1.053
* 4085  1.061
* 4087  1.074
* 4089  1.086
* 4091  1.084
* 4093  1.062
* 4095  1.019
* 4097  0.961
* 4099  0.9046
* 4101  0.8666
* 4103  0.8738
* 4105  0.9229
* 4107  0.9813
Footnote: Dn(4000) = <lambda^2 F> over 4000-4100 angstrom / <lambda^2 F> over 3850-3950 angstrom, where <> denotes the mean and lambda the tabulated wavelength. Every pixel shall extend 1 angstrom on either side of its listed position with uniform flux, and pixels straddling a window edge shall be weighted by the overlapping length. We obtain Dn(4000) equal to 1.52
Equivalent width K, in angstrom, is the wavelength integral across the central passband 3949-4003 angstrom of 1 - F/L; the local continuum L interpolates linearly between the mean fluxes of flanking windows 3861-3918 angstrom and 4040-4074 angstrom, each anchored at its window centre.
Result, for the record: 5.8 angstrom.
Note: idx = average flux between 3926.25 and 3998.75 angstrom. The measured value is 0.688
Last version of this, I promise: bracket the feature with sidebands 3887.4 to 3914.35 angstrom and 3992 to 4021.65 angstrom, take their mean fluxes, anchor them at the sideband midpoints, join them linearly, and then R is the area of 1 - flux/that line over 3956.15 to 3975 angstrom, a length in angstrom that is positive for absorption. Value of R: 7.79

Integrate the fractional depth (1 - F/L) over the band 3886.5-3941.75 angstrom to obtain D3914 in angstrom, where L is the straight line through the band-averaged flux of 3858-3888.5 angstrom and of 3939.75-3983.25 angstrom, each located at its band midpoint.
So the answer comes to 5.09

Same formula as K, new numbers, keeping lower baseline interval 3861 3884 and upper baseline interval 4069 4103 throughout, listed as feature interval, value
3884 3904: 1.8 angstrom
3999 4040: -4.3 angstrom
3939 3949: 2.8 angstrom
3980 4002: -1.7 angstrom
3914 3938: 8.2 angstrom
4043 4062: -0.4 angstrom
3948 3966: 3.4 angstrom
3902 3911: 0.5 angstrom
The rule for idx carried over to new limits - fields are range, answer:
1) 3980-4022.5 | 1.02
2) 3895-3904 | 0.814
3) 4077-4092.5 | 1.05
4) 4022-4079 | 1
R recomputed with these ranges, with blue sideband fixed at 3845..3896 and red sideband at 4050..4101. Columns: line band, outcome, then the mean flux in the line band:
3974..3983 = 0.53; 0.855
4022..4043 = -1.73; 1.04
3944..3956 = 1.35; 0.782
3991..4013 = -2.37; 1.03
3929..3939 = 6.29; 0.321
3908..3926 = 0.91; 0.804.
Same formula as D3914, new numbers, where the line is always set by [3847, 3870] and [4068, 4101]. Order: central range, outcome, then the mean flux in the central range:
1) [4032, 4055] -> -0.5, 1.01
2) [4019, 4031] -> -1.3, 1.07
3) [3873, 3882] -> 1.0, 0.771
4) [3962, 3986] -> 7.0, 0.664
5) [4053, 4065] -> 0.1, 0.984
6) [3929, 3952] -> 9.9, 0.519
